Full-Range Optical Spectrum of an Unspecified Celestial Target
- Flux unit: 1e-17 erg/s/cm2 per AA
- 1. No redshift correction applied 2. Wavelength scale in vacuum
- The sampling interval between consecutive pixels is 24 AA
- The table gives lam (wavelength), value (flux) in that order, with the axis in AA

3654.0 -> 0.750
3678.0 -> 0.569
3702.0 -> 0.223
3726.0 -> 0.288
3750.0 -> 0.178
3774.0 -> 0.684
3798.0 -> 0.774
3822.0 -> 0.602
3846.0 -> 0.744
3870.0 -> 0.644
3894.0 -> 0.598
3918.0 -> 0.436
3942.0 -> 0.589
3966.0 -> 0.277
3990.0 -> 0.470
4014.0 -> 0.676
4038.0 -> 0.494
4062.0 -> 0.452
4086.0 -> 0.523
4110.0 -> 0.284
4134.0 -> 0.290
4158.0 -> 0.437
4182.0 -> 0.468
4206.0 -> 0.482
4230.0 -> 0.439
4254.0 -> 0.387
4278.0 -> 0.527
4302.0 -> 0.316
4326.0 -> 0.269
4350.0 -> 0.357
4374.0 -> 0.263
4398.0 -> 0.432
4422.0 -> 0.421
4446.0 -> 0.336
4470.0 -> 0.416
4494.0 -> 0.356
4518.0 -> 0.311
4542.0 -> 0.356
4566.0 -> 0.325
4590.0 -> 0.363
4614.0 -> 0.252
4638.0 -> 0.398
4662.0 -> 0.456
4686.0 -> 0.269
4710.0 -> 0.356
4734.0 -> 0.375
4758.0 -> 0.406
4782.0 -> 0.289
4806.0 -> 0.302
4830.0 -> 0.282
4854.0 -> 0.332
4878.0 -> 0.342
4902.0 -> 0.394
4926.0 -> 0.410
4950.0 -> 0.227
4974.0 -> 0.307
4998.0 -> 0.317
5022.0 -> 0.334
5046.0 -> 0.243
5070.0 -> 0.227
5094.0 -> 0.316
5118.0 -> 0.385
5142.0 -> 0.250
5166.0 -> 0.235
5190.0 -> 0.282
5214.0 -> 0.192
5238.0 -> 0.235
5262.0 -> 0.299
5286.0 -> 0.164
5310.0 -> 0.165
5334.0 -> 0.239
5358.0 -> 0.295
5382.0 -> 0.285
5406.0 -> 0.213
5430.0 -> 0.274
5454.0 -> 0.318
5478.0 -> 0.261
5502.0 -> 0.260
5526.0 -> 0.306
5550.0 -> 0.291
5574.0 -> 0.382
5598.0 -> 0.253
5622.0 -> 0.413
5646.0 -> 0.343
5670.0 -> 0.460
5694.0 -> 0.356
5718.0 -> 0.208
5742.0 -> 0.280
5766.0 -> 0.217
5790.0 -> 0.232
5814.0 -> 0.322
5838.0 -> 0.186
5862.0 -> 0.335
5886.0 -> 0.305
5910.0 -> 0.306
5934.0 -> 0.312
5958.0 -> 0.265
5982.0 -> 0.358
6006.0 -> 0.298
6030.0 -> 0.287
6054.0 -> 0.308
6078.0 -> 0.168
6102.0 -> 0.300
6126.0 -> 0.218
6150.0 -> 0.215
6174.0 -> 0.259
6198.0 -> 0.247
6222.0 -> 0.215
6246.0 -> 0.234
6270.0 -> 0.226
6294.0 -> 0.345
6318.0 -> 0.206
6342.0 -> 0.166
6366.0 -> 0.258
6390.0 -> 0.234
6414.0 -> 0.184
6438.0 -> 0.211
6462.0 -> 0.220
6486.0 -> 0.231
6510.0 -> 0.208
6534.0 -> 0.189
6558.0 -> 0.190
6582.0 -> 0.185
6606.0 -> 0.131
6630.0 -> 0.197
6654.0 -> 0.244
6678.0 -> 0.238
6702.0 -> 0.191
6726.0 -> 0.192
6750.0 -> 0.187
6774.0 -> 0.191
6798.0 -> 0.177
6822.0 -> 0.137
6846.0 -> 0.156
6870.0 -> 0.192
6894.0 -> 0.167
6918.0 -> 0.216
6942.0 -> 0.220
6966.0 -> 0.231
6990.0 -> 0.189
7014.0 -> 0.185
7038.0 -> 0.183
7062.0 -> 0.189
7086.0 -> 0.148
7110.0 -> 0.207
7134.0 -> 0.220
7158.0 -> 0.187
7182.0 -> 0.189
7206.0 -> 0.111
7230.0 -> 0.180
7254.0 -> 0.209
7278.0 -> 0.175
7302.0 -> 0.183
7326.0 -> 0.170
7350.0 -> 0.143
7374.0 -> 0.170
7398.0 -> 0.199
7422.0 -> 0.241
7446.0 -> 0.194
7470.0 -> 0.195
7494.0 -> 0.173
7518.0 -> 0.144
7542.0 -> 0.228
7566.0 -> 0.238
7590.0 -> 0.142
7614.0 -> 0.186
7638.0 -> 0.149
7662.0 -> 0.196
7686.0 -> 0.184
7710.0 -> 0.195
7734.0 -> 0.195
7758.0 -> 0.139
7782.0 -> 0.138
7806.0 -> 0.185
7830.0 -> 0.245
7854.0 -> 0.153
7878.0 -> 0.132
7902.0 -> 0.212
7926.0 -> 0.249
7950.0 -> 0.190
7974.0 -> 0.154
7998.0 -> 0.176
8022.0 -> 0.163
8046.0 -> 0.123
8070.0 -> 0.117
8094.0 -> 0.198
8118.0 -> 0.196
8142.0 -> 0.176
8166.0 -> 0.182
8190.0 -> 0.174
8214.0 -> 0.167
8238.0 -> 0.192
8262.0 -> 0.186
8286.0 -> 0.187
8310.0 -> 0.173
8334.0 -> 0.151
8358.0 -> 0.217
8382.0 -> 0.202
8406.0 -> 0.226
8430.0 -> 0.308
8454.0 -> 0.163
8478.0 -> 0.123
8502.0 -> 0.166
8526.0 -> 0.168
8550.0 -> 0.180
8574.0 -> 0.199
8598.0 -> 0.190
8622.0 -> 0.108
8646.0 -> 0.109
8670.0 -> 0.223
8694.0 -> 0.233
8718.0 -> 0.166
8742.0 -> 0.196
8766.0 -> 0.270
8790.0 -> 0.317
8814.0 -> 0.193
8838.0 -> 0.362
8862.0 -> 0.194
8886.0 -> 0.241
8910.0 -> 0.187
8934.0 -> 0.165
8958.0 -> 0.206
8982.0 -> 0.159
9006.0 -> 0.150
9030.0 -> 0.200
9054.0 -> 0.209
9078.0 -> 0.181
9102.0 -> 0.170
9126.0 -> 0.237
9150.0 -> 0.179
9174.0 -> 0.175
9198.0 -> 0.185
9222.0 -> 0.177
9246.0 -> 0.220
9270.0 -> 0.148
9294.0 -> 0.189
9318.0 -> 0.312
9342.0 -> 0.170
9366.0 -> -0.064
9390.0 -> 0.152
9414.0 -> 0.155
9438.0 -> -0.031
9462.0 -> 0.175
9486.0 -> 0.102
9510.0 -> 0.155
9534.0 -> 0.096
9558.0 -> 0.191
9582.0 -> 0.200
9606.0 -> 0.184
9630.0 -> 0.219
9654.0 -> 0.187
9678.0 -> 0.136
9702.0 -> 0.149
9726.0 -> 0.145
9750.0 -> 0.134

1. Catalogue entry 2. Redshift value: 1.026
